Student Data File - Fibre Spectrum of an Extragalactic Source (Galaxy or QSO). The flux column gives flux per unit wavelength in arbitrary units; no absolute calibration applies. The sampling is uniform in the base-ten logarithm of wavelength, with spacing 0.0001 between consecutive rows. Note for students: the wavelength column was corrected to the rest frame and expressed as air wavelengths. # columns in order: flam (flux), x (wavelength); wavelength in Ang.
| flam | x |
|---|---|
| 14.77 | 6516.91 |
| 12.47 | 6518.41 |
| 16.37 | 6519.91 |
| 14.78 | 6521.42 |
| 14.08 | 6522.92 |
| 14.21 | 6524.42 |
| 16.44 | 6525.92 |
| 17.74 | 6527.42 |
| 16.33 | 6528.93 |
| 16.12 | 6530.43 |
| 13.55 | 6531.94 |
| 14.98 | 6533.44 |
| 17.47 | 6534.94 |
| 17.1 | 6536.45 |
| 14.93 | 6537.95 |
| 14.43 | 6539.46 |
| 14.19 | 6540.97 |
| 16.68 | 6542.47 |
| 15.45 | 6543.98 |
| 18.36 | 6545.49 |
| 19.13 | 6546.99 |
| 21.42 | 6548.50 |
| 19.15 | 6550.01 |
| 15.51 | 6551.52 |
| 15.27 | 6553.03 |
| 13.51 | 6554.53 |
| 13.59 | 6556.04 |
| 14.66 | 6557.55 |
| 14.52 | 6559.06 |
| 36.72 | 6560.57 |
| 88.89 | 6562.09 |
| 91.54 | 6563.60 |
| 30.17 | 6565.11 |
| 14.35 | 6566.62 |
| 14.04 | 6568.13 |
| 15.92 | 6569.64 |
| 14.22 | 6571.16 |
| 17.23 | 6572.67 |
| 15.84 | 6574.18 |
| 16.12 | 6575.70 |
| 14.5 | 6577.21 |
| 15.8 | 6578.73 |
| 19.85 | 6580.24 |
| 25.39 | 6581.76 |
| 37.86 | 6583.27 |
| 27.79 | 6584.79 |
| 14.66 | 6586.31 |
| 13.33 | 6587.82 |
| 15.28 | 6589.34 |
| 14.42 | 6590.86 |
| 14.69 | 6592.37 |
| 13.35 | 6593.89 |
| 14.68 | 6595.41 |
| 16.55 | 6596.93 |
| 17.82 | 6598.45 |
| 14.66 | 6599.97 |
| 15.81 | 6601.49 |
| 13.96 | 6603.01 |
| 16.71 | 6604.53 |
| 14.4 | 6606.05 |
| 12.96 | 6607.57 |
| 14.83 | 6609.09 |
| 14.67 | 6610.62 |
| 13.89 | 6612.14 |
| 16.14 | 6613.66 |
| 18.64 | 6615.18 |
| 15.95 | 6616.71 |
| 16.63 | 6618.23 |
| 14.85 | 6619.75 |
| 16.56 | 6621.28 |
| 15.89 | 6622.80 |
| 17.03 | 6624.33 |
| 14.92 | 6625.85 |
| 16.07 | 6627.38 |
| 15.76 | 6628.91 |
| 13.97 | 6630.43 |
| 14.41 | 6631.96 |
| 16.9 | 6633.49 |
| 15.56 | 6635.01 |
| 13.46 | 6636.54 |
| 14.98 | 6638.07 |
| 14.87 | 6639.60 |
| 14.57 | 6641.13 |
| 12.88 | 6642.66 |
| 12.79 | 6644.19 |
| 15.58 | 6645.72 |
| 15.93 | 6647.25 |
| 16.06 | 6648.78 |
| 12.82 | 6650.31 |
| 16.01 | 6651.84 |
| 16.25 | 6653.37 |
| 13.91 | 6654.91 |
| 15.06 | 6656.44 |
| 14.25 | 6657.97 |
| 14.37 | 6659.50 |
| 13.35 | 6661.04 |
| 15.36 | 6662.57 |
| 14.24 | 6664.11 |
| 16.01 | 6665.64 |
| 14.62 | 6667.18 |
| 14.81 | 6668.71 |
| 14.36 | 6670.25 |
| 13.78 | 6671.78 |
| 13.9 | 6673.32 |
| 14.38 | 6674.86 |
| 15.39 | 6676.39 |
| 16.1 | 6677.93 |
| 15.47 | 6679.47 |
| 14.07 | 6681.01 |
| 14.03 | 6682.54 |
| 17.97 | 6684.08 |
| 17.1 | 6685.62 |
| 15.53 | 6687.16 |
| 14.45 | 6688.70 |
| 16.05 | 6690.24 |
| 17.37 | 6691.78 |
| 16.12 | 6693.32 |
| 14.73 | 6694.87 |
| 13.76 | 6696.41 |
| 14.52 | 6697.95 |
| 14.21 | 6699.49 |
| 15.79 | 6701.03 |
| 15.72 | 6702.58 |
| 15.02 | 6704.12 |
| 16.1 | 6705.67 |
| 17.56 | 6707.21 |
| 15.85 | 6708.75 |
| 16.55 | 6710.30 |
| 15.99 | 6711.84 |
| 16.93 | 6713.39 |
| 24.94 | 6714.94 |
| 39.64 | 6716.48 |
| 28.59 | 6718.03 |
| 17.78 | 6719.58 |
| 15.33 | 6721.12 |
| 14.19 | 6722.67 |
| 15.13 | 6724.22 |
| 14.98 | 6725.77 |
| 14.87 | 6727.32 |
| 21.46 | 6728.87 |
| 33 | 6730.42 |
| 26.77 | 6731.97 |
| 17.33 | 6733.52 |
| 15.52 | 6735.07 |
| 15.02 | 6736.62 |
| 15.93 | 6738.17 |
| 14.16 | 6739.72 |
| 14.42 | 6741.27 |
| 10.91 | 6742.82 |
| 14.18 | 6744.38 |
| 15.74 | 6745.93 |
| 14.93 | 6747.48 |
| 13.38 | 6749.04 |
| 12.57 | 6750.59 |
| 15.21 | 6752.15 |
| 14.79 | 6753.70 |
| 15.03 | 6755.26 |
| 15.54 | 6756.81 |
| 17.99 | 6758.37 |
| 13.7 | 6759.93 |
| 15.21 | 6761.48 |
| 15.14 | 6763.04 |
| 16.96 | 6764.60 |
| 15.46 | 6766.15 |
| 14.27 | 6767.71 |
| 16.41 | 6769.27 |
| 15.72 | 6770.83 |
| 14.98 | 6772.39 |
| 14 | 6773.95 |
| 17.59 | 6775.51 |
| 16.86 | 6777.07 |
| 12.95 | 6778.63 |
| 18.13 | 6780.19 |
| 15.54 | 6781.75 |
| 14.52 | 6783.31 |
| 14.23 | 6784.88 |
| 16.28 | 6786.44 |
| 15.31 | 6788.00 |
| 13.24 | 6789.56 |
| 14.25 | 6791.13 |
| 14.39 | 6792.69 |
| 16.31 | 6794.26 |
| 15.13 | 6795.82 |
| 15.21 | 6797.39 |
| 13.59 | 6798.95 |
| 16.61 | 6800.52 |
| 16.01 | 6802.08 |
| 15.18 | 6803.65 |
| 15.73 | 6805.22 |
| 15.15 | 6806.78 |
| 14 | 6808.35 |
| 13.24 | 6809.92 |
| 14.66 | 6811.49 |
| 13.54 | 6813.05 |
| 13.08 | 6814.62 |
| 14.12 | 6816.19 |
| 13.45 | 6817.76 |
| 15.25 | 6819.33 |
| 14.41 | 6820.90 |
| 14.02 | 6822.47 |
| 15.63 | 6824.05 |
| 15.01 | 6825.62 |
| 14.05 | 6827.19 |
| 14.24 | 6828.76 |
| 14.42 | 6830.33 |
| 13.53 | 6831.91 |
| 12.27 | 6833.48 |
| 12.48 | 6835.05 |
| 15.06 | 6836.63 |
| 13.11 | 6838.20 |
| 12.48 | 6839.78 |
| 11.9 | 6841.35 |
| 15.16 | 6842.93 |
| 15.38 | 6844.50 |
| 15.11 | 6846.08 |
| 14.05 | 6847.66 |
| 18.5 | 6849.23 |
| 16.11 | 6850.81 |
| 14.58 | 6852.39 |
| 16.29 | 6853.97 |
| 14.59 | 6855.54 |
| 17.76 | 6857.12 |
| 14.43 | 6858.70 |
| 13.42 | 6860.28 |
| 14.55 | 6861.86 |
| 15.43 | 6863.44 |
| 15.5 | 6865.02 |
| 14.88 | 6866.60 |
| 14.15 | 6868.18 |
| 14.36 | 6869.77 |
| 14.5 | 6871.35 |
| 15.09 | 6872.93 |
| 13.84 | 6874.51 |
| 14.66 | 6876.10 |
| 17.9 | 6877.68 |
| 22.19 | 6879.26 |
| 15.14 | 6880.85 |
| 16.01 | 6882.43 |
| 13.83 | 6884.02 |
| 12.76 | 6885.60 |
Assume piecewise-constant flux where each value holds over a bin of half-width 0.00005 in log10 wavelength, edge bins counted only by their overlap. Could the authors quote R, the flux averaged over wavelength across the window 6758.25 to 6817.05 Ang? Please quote 15.1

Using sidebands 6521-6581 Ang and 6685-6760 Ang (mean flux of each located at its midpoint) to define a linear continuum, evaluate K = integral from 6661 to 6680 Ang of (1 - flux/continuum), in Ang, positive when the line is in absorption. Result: 3.4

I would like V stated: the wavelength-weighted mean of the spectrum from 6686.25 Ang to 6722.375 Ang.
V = 17.7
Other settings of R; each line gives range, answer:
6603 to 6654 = 15.2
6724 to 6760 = 16.4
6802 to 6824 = 14.4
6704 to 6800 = 16.6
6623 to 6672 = 14.9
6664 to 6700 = 15.1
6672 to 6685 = 15.1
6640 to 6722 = 16.1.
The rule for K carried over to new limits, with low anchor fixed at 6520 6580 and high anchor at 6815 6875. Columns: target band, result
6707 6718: -2.9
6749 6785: 1.8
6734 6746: 1.6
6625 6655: 6.0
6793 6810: 0.3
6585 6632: 9.4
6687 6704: 2.2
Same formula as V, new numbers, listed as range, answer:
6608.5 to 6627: 15.8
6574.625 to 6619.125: 16.9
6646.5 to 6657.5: 15.1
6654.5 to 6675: 14.5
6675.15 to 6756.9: 16.9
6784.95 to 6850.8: 14.5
